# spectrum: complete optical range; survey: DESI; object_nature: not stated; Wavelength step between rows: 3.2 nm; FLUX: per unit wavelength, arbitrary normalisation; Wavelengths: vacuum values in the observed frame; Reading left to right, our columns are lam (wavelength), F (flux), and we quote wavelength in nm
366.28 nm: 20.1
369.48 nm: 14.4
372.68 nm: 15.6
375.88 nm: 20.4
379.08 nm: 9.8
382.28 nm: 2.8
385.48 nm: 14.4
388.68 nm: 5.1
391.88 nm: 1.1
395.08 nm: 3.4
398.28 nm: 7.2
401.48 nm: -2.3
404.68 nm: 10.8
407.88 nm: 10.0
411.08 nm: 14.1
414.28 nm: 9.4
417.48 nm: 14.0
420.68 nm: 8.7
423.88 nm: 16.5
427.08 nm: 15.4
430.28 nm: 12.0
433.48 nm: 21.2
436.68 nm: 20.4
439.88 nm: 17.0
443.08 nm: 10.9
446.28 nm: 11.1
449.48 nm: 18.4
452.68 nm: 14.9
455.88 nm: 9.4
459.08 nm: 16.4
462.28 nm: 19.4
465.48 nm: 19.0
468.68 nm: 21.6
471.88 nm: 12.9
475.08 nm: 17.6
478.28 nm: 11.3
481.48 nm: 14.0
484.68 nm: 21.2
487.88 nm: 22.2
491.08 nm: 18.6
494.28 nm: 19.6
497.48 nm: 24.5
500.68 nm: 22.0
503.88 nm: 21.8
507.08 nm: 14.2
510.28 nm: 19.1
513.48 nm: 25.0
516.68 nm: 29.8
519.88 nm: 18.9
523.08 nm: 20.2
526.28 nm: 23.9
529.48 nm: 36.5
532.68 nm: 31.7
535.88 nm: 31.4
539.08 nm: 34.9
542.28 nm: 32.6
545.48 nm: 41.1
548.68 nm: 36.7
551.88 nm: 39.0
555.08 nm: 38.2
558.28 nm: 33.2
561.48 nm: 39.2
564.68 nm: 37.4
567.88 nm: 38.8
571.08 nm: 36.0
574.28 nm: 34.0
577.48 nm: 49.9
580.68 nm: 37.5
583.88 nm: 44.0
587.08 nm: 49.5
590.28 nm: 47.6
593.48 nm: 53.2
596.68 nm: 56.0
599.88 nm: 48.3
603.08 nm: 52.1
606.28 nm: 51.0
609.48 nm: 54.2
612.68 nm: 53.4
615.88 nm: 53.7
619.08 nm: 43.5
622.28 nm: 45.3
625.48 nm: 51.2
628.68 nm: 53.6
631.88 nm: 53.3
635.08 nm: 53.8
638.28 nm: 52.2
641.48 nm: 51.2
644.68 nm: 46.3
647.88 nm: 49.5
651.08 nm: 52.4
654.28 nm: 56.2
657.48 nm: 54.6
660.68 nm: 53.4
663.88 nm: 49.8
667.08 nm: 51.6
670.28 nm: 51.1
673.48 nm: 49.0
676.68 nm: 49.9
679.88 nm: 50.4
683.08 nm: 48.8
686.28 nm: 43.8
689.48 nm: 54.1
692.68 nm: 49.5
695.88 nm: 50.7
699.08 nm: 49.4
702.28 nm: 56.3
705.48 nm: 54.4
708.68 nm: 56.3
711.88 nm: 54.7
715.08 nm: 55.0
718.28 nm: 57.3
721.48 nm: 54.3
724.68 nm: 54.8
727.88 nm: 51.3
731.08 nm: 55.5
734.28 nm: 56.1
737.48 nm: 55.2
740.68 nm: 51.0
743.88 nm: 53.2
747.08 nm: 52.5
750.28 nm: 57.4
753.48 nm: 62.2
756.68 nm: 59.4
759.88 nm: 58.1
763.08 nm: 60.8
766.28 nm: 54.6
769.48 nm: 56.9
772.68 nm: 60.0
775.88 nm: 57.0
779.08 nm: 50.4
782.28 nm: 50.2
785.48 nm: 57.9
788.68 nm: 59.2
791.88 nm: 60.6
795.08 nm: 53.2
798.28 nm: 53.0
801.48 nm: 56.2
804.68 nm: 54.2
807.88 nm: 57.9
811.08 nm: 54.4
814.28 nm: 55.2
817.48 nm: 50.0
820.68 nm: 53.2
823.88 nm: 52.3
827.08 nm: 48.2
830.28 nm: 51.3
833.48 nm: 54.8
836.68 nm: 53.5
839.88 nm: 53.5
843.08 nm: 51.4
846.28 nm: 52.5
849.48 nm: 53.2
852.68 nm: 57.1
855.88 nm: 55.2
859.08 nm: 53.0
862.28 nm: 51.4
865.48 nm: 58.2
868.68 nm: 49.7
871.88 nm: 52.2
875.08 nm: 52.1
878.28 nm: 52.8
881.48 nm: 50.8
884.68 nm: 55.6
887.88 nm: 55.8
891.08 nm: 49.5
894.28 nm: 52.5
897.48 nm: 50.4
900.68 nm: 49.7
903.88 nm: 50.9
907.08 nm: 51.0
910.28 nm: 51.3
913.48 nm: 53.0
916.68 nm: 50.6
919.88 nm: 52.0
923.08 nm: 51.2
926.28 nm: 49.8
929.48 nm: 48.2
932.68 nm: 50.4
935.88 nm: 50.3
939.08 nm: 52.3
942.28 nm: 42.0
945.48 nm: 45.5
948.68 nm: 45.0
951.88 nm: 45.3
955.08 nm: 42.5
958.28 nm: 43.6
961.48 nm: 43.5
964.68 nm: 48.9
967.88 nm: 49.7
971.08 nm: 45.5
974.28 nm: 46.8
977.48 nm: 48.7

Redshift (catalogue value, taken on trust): 0.324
